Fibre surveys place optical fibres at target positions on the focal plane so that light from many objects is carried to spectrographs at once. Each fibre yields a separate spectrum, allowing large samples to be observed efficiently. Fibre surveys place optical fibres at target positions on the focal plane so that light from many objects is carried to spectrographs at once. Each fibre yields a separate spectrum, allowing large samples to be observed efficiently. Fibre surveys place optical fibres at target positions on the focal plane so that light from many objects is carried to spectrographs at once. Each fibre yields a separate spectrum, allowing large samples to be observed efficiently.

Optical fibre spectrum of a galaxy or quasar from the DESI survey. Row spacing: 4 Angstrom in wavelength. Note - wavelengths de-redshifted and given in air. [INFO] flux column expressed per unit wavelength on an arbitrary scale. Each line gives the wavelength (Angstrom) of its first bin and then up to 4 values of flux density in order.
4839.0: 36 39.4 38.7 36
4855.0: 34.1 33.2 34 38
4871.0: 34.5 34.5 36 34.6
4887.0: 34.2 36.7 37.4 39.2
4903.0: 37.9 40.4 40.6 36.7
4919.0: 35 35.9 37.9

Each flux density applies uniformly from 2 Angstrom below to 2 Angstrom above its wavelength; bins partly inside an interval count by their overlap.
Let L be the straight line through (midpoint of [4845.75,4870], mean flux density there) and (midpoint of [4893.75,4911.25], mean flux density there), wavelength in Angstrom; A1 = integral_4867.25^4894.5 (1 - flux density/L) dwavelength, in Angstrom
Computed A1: 1.4 Angstrom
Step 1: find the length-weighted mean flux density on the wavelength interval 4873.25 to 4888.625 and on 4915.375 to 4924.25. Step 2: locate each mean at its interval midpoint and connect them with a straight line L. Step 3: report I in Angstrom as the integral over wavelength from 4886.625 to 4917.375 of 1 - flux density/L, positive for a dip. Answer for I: -2.4 Angstrom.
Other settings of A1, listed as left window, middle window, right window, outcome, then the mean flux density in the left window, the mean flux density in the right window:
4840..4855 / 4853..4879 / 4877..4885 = 1.00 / 37.4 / 35.3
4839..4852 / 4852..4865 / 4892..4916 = 1.41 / 37.9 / 38.7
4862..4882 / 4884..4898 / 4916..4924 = -0.29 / 35.4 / 35.5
